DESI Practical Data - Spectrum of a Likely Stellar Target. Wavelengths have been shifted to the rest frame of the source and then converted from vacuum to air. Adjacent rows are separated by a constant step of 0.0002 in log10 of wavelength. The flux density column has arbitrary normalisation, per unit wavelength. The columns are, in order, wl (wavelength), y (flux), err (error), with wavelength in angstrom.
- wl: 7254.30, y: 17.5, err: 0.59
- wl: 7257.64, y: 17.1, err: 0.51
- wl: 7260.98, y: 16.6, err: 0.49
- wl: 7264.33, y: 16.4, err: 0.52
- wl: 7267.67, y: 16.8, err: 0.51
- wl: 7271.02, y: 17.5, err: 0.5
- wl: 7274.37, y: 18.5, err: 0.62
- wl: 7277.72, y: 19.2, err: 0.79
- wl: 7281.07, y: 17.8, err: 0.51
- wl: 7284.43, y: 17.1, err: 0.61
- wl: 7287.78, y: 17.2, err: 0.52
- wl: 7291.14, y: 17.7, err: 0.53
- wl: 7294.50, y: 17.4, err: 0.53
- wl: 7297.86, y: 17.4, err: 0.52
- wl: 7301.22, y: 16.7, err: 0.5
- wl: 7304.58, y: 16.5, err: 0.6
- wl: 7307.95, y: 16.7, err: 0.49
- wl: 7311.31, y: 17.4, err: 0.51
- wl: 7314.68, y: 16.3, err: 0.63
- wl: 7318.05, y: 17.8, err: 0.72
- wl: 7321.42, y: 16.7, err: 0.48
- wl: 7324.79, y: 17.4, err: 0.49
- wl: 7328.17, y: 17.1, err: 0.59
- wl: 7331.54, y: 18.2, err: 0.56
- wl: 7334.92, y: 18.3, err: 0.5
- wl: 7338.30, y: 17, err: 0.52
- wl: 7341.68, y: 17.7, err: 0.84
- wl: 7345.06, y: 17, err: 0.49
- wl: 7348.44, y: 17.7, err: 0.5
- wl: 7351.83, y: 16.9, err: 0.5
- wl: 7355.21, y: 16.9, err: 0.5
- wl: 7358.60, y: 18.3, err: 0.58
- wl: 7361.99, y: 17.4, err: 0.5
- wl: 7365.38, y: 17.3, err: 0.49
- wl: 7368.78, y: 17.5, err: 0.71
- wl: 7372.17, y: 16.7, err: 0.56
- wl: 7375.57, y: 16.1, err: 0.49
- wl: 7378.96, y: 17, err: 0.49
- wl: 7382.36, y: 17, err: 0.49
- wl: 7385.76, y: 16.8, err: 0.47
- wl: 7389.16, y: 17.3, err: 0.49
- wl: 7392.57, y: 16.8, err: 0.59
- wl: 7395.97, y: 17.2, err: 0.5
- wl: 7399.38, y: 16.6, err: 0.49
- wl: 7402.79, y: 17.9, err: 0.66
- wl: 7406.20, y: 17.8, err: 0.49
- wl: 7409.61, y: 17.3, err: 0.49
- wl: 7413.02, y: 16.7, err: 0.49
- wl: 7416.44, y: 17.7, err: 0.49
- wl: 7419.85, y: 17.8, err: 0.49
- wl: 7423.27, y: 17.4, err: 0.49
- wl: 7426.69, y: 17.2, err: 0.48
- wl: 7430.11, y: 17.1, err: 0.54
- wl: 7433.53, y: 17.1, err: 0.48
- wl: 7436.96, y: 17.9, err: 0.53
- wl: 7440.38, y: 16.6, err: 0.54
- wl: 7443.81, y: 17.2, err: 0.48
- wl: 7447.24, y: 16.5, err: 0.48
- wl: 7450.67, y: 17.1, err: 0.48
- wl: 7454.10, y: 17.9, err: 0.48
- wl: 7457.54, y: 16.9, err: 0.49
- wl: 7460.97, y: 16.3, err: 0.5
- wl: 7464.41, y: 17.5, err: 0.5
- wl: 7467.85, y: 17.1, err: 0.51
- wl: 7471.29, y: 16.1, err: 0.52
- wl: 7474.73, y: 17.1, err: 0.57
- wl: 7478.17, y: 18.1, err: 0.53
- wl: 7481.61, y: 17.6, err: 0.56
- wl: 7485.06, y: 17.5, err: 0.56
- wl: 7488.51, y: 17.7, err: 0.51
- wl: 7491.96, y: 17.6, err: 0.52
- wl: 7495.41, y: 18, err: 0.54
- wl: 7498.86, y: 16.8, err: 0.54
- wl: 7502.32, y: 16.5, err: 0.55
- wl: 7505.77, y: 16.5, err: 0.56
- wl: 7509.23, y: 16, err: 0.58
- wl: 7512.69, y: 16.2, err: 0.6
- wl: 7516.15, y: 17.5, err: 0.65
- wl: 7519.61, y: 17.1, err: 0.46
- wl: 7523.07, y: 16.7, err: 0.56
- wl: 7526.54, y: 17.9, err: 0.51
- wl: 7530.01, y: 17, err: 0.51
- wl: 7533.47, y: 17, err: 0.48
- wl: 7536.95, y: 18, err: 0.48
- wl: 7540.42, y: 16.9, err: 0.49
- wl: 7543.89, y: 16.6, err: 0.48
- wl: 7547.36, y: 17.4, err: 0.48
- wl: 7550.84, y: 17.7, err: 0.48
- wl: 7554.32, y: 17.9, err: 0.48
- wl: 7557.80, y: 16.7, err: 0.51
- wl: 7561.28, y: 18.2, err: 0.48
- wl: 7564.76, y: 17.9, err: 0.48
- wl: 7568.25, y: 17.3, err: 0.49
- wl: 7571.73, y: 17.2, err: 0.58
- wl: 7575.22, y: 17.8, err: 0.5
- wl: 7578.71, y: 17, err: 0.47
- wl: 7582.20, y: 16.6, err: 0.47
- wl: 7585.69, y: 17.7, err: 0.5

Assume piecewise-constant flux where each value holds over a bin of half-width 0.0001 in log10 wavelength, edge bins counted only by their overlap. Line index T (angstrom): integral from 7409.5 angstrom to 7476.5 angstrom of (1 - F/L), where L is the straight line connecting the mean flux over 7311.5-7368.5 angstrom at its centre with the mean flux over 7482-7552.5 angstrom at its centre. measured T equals 0.5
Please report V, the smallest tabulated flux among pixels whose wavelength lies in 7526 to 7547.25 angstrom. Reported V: 16.6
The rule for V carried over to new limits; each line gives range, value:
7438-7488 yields 16.1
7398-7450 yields 16.5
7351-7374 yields 16.7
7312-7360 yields 16.3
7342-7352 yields 16.9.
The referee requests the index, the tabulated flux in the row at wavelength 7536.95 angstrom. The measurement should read 18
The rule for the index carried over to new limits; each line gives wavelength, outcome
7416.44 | 17.7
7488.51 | 17.7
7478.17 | 18.1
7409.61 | 17.3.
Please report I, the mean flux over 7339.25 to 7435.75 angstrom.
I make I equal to 17.2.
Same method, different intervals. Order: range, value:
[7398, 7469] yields 17.2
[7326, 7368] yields 17.5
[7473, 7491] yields 17.6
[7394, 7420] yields 17.3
